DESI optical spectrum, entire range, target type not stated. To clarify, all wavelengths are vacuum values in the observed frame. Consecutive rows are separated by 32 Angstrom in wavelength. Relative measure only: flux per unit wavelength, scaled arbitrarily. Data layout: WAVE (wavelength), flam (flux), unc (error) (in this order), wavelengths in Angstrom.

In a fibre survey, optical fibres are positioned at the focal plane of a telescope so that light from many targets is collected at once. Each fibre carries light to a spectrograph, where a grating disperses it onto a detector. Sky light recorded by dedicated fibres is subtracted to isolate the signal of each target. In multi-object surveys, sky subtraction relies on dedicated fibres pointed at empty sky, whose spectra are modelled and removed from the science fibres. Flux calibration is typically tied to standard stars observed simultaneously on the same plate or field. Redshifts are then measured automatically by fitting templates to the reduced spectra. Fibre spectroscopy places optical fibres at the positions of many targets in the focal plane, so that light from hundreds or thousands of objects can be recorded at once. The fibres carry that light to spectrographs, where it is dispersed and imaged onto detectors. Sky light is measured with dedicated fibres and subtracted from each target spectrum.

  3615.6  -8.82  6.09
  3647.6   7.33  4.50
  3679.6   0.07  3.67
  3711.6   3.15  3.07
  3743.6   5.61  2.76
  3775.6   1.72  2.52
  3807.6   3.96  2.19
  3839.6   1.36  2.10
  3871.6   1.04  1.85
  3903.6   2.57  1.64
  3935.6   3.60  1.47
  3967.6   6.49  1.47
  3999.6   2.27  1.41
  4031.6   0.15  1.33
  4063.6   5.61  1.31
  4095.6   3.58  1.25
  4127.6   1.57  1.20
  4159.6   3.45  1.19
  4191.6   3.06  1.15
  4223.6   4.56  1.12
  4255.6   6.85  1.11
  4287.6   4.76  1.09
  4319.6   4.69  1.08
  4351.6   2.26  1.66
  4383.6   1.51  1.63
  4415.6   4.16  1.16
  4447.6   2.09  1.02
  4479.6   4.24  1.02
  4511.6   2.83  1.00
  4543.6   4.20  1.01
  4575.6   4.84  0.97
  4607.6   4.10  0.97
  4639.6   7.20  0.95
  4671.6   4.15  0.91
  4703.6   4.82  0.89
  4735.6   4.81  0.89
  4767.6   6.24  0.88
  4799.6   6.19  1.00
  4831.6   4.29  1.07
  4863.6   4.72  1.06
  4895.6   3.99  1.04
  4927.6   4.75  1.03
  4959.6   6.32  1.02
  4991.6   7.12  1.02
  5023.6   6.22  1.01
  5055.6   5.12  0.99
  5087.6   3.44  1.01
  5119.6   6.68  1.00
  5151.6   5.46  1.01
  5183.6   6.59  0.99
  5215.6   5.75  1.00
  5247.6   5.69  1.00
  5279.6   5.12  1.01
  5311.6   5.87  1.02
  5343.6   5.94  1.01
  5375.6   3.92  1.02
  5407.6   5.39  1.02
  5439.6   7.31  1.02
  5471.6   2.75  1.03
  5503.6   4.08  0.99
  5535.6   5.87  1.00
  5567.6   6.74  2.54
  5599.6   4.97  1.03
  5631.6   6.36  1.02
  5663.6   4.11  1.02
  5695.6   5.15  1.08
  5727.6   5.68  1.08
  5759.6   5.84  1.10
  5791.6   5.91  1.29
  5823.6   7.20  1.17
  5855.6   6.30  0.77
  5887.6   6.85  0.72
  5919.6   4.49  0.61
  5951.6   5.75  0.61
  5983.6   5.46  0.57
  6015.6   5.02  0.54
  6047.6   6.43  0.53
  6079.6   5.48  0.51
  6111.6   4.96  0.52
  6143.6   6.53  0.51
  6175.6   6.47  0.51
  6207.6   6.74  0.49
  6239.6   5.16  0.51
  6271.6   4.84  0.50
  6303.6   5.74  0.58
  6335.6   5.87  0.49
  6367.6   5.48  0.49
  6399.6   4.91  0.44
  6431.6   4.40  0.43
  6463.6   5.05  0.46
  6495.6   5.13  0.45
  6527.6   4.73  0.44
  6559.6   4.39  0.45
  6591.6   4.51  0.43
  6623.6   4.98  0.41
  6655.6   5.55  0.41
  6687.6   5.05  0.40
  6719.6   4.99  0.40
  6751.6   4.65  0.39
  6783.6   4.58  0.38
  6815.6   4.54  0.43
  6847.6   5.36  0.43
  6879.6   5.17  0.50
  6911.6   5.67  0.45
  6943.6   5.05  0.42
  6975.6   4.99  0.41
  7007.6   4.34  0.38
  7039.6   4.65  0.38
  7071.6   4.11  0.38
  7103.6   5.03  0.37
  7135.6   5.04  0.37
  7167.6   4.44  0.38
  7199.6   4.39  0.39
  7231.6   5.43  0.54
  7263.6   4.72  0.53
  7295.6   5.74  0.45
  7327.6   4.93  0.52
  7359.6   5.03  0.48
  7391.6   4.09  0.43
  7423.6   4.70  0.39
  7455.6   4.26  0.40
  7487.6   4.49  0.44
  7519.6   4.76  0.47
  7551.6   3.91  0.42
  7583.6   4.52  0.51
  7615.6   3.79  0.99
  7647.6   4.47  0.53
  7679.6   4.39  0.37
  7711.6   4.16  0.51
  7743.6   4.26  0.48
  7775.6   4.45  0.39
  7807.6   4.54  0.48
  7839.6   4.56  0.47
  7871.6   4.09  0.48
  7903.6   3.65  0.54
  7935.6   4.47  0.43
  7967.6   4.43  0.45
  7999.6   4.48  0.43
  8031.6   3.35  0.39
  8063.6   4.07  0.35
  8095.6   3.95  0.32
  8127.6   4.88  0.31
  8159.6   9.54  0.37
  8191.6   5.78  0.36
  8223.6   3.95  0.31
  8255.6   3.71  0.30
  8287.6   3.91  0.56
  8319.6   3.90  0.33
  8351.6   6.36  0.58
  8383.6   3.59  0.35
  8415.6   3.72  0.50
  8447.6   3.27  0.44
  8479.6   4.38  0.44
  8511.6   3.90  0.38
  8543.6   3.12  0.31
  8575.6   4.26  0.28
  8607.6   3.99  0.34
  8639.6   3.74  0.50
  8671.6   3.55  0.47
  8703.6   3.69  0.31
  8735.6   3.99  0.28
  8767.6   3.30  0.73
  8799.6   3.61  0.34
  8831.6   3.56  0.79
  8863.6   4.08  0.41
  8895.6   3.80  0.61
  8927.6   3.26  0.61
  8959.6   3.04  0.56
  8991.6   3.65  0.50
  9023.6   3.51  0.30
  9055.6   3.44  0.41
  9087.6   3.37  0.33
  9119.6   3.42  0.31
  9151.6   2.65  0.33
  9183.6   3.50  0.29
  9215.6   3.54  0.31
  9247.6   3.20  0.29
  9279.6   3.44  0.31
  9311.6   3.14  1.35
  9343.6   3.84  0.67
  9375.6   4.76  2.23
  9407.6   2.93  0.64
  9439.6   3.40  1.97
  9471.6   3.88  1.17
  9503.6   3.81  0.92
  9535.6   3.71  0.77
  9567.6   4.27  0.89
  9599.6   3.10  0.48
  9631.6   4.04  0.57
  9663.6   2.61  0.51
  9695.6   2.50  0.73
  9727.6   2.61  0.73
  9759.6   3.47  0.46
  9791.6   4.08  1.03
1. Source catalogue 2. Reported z 0.24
